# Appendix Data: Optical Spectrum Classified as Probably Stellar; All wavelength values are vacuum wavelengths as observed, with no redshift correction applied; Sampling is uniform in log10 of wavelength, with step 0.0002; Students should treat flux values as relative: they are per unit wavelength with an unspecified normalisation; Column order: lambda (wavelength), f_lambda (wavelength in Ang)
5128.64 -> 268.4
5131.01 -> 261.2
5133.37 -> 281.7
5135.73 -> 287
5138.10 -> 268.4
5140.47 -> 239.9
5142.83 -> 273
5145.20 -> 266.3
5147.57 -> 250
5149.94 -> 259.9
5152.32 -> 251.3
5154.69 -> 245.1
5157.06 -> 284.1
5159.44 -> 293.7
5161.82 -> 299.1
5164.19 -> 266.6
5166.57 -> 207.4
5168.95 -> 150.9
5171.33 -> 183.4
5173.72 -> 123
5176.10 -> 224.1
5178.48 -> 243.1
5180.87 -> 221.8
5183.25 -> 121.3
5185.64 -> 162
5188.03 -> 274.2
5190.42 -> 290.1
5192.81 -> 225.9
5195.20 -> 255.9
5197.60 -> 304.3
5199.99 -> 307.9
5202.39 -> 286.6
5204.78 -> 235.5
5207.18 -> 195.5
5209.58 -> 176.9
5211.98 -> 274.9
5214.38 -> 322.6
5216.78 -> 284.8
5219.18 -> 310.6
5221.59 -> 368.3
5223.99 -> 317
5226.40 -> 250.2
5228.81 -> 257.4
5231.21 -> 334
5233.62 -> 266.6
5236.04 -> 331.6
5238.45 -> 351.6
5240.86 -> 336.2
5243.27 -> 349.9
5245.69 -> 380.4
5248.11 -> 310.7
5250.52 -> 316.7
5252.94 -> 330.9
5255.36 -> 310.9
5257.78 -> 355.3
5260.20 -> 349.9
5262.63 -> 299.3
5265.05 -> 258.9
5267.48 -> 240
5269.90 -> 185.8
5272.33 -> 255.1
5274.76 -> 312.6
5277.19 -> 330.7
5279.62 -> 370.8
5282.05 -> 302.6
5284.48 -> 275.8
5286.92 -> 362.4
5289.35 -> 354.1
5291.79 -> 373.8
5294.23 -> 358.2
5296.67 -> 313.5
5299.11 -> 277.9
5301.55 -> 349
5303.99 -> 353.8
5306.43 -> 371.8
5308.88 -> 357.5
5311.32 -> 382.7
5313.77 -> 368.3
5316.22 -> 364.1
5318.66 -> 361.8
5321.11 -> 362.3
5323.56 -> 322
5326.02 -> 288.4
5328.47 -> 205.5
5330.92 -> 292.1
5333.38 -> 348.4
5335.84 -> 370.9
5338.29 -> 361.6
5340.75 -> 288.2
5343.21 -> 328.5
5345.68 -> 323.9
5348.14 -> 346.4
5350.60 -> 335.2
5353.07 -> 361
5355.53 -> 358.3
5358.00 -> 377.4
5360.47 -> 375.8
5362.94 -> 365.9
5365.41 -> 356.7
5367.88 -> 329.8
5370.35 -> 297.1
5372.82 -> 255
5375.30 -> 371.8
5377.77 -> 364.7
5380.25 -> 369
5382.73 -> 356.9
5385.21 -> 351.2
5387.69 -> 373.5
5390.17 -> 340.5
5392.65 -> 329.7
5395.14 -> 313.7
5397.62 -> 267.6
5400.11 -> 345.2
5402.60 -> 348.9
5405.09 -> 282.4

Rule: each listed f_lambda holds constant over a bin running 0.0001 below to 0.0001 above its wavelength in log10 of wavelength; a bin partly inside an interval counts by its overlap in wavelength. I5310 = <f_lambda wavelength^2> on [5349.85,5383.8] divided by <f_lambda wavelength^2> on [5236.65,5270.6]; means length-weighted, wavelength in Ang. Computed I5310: 1.2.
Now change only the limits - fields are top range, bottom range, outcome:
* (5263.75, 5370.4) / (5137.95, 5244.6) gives 1.32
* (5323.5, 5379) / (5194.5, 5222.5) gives 1.27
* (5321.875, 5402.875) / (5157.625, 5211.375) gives 1.55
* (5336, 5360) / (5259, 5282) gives 1.22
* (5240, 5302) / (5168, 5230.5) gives 1.32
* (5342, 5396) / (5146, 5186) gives 1.66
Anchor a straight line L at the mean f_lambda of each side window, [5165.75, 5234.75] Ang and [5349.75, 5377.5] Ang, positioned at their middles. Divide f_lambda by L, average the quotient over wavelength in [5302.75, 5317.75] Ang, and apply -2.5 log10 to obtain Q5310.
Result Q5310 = -0.17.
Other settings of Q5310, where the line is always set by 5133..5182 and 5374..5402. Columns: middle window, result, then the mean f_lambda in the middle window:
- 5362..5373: 0.028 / 326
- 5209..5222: -0.084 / 290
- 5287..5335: -0.094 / 338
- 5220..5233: -0.115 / 304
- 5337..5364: -0.064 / 347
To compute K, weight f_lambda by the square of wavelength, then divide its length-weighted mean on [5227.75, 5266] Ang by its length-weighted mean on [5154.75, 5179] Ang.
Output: 1.46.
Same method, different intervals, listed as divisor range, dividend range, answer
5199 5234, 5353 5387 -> 1.32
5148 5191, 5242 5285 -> 1.41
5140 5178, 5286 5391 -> 1.54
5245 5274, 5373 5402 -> 1.20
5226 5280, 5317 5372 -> 1.12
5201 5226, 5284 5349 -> 1.26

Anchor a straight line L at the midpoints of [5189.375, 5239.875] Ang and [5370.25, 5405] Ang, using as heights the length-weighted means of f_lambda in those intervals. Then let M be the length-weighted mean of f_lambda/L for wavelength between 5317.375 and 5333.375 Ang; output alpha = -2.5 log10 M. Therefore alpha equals 0.02 mag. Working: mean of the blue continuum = 284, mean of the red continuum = 334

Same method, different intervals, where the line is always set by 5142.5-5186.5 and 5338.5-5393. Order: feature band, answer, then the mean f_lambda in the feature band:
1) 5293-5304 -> -0.08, 328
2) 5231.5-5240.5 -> -0.19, 320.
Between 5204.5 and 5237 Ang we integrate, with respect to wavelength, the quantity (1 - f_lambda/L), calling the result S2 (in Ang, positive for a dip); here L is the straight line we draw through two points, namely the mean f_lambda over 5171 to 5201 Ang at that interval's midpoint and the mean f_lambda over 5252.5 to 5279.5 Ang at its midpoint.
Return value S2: -3.1 Ang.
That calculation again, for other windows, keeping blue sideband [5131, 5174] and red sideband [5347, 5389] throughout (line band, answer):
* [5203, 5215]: 1.6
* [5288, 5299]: -1.0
